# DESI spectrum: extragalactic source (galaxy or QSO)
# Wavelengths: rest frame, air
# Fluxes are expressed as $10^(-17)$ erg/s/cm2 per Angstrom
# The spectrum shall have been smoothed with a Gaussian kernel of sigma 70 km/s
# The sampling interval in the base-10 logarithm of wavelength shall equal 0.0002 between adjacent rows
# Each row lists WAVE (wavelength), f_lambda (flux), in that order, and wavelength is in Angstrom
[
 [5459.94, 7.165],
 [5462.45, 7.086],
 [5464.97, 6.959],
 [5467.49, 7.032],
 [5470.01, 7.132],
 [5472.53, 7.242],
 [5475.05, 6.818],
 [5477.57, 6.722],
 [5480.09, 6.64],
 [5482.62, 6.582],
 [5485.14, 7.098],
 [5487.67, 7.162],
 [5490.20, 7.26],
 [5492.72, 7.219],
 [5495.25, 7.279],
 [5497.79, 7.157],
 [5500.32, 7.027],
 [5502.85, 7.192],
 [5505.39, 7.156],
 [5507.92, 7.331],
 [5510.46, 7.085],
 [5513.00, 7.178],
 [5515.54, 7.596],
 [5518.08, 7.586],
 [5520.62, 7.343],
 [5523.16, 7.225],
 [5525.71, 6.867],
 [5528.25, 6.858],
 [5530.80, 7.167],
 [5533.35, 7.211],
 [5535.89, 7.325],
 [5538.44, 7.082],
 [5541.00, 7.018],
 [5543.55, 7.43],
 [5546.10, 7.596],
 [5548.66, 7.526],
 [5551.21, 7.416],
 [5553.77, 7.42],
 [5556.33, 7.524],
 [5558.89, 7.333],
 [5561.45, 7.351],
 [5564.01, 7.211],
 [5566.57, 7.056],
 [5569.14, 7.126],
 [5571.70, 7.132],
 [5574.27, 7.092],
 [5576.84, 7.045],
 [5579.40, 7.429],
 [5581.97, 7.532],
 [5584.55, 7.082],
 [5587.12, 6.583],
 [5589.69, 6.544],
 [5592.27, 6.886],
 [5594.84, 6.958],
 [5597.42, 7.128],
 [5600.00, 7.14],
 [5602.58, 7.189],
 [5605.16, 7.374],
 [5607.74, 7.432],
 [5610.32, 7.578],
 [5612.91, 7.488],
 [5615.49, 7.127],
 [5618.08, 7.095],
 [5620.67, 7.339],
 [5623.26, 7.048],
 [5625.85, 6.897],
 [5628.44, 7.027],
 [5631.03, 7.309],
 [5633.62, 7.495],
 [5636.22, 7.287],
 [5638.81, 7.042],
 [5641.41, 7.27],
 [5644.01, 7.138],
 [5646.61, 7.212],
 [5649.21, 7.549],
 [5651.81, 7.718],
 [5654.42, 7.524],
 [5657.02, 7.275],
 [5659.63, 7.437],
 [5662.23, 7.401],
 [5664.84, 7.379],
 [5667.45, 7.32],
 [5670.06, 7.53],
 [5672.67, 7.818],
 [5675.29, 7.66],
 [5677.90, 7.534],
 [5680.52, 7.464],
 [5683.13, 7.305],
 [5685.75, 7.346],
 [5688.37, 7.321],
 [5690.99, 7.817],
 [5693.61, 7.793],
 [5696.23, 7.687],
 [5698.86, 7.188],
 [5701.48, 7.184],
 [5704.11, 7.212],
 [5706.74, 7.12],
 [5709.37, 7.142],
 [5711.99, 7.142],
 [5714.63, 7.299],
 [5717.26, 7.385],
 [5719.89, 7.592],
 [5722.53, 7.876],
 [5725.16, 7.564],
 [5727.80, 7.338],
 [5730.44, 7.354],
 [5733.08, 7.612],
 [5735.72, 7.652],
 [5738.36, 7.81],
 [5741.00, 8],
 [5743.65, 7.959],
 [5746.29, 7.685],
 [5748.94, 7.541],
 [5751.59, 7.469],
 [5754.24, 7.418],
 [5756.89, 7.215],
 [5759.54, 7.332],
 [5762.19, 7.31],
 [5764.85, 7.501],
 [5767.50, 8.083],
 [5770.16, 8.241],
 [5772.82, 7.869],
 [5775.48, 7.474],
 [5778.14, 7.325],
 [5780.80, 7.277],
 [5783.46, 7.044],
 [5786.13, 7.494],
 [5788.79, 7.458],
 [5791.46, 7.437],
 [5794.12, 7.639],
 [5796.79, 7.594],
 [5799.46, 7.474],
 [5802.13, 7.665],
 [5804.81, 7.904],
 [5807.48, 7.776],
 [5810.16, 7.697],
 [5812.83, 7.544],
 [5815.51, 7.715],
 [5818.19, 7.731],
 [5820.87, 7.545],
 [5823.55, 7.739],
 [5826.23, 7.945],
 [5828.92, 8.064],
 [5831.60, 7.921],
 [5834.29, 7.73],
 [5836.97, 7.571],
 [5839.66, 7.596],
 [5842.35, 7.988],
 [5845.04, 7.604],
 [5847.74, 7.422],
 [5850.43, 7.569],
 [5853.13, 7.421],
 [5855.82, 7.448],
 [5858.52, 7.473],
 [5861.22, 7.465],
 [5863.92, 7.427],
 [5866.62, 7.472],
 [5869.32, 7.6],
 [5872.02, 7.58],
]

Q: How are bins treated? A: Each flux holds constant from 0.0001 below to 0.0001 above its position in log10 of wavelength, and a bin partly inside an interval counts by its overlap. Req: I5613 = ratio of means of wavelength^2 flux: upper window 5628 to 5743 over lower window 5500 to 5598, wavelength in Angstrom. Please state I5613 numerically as 1.09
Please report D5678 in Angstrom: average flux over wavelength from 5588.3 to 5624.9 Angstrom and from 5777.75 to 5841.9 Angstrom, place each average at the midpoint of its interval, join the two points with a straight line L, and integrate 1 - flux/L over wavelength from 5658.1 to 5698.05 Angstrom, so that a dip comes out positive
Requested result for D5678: -1.0 Angstrom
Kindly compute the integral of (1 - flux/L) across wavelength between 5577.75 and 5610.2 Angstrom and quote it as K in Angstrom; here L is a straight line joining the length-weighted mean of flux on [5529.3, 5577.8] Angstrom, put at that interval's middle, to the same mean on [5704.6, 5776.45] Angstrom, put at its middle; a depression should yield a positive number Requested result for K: 0.90 Angstrom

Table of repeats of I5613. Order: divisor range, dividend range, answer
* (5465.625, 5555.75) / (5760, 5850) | 1.18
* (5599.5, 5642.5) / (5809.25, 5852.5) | 1.14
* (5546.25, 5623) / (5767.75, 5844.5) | 1.15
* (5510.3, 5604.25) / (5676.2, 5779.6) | 1.11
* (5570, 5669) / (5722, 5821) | 1.11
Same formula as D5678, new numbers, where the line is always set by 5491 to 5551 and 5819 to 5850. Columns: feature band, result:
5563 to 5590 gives 0.87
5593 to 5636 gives 0.96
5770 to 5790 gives 0.44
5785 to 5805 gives 0.28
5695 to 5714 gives 0.73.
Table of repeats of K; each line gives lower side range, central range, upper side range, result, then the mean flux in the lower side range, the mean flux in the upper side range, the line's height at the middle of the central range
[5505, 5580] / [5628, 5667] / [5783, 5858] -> 0.3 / 7.26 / 7.64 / 7.4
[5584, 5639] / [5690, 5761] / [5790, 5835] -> -0.3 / 7.14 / 7.71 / 7.47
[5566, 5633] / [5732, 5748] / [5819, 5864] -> -0.7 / 7.14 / 7.65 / 7.44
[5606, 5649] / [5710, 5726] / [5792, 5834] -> 0.0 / 7.25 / 7.72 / 7.48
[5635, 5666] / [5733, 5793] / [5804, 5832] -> 0.5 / 7.35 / 7.77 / 7.64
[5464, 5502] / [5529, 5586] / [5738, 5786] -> -0.8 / 7.02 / 7.58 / 7.17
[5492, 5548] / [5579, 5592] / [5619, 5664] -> 0.5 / 7.23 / 7.29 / 7.26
